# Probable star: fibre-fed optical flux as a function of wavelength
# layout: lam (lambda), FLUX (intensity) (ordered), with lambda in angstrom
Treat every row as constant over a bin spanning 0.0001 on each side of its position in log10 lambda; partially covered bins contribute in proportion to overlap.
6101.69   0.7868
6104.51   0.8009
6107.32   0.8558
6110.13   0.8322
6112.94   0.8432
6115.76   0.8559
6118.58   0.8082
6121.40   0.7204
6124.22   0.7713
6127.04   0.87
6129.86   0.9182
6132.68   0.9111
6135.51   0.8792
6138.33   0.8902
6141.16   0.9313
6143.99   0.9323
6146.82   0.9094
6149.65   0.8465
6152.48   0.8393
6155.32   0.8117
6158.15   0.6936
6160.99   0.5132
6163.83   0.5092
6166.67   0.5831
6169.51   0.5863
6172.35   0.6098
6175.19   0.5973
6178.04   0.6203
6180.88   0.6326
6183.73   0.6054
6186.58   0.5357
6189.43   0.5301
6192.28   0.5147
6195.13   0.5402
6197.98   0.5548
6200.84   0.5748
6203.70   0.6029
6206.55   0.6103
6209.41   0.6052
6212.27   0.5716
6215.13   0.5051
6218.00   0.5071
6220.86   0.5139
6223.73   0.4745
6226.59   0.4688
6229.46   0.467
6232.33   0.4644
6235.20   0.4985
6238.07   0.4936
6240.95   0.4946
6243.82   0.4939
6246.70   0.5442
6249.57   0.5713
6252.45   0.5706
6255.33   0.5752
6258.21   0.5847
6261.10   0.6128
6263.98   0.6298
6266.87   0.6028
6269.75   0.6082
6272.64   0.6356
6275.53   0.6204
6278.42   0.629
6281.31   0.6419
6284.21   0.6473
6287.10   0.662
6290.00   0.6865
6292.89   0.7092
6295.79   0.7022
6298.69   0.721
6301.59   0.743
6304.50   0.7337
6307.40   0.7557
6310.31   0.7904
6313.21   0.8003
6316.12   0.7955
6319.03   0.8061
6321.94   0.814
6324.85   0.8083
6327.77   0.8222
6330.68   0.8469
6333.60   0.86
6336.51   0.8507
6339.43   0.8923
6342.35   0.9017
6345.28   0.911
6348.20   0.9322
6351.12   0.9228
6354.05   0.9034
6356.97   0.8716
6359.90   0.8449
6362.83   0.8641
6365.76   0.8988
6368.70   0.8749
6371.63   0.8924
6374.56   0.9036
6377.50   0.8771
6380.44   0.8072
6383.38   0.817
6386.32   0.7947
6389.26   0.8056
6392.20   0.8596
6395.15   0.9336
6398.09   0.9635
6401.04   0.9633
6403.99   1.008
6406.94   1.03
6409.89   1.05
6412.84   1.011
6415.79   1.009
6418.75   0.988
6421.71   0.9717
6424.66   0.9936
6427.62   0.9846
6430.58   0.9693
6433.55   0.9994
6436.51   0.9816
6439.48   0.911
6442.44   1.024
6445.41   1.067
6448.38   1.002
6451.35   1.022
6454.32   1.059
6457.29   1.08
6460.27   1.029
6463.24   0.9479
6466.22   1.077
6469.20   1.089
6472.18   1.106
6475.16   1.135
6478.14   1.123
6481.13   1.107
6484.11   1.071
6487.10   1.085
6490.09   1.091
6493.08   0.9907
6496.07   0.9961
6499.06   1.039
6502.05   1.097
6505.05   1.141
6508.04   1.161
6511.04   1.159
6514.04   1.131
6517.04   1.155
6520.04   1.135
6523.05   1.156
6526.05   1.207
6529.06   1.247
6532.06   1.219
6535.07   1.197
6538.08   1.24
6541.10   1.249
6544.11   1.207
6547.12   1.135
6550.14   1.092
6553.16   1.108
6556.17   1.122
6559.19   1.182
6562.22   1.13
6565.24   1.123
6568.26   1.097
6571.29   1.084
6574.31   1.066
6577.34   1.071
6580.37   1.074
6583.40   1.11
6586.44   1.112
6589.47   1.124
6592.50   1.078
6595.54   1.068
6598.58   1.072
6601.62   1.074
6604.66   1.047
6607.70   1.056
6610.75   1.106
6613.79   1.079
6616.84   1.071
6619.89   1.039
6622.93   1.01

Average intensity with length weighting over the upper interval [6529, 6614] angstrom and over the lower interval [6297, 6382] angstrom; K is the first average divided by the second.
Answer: 1.33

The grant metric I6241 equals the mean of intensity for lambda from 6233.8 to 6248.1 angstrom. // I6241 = 0.505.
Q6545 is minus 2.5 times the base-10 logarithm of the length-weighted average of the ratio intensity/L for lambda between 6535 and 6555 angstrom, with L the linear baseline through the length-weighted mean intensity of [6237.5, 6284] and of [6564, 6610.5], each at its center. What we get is -0.15 mag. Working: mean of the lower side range 0.585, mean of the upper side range 1.08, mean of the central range 1.17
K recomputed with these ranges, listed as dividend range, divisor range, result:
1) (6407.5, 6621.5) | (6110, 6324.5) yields 1.64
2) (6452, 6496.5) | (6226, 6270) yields 1.97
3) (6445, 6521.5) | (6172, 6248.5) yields 2.00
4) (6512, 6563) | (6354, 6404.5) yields 1.33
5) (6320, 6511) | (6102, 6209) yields 1.35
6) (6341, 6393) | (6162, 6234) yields 1.58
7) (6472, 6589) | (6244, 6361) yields 1.53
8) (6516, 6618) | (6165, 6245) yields 2.07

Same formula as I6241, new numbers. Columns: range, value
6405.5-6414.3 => 1.03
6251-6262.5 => 0.585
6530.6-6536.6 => 1.21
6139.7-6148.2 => 0.924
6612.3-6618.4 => 1.07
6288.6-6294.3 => 0.699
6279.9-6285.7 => 0.645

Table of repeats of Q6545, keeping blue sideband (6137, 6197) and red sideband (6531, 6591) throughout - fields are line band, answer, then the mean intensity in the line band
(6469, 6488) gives -0.065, 1.1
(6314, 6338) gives 0.048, 0.825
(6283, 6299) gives 0.194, 0.687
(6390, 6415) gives -0.025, 0.974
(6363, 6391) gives 0.083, 0.853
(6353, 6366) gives 0.033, 0.874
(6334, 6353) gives -0.021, 0.9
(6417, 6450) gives -0.003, 0.99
